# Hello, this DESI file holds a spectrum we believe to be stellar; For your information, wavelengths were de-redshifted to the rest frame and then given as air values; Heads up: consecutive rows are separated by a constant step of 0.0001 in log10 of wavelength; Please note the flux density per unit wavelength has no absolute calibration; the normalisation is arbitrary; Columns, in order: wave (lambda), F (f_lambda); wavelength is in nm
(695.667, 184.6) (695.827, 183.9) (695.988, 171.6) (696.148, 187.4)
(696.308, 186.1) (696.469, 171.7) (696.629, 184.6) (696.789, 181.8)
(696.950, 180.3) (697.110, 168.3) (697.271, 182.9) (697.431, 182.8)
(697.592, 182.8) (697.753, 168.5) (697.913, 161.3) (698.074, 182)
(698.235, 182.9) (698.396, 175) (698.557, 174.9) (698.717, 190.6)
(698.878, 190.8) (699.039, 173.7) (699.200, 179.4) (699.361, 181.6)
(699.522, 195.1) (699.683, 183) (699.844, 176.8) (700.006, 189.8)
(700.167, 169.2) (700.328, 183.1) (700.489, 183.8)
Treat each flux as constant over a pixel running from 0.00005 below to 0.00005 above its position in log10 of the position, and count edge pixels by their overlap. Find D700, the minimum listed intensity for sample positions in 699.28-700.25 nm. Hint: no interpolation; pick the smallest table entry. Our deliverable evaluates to 169.2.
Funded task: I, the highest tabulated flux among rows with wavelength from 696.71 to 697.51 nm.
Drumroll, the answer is 182.9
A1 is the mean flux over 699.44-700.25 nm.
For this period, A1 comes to 183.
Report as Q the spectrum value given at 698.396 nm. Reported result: 175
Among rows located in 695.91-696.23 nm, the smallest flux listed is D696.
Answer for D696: 171.6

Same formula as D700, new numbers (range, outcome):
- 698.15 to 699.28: 173.7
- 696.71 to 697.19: 168.3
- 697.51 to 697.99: 161.3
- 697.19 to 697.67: 182.8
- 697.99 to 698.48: 175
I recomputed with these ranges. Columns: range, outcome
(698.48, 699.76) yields 195.1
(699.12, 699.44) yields 181.6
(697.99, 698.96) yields 190.8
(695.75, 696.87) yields 187.4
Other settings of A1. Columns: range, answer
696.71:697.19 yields 177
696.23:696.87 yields 181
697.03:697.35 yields 175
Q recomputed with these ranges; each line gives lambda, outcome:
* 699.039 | 173.7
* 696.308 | 186.1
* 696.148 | 187.4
